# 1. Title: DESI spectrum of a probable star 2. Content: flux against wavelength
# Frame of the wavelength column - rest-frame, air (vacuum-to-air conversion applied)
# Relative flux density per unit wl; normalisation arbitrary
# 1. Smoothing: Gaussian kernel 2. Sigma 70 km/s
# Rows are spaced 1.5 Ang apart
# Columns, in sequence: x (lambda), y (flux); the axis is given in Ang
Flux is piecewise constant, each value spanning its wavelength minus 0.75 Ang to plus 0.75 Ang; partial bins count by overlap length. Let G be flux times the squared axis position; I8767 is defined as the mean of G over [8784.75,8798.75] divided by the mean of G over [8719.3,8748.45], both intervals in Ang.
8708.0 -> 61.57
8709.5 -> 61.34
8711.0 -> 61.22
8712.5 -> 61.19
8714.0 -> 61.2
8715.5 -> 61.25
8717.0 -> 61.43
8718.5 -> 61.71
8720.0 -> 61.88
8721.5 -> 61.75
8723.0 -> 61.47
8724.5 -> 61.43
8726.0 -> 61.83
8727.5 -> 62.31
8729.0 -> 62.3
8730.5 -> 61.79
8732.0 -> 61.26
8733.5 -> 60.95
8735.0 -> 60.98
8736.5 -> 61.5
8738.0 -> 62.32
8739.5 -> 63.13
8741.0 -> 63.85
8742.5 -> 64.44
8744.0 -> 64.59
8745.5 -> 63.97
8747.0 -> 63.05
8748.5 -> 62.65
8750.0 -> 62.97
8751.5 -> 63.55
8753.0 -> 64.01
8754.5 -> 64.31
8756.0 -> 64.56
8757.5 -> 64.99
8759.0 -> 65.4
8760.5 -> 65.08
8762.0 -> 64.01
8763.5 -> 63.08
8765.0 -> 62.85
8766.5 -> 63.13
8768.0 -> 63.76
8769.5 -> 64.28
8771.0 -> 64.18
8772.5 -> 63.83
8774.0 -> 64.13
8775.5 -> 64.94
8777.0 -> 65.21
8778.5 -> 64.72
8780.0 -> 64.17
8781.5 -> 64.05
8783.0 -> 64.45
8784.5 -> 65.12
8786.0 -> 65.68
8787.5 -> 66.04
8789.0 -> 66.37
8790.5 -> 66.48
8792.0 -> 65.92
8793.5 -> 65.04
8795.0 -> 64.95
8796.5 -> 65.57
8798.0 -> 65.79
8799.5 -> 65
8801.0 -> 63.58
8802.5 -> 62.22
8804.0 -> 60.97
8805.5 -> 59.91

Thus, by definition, 1.07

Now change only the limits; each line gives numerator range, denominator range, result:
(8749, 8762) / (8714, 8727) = 1.05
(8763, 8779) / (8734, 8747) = 1.02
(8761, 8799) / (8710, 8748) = 1.05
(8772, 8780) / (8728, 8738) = 1.06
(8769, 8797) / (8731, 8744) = 1.05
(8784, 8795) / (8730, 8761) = 1.05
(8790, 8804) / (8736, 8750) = 1.04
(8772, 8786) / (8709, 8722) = 1.07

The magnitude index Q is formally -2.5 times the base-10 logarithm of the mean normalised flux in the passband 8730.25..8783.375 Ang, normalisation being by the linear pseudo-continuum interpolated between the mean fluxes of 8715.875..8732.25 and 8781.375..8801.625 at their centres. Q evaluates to 0.00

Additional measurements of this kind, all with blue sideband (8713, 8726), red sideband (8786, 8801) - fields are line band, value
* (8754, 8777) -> 0.00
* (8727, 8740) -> 0.01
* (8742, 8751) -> -0.01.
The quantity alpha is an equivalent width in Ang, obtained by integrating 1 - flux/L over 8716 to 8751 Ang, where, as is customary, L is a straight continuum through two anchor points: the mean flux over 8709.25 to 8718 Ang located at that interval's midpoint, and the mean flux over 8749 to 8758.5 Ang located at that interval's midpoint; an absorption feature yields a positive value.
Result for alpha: 0.2 Ang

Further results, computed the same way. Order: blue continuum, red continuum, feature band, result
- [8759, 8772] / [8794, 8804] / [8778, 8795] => -0.3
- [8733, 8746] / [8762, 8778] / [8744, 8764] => -0.2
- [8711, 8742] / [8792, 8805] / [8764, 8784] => -0.2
